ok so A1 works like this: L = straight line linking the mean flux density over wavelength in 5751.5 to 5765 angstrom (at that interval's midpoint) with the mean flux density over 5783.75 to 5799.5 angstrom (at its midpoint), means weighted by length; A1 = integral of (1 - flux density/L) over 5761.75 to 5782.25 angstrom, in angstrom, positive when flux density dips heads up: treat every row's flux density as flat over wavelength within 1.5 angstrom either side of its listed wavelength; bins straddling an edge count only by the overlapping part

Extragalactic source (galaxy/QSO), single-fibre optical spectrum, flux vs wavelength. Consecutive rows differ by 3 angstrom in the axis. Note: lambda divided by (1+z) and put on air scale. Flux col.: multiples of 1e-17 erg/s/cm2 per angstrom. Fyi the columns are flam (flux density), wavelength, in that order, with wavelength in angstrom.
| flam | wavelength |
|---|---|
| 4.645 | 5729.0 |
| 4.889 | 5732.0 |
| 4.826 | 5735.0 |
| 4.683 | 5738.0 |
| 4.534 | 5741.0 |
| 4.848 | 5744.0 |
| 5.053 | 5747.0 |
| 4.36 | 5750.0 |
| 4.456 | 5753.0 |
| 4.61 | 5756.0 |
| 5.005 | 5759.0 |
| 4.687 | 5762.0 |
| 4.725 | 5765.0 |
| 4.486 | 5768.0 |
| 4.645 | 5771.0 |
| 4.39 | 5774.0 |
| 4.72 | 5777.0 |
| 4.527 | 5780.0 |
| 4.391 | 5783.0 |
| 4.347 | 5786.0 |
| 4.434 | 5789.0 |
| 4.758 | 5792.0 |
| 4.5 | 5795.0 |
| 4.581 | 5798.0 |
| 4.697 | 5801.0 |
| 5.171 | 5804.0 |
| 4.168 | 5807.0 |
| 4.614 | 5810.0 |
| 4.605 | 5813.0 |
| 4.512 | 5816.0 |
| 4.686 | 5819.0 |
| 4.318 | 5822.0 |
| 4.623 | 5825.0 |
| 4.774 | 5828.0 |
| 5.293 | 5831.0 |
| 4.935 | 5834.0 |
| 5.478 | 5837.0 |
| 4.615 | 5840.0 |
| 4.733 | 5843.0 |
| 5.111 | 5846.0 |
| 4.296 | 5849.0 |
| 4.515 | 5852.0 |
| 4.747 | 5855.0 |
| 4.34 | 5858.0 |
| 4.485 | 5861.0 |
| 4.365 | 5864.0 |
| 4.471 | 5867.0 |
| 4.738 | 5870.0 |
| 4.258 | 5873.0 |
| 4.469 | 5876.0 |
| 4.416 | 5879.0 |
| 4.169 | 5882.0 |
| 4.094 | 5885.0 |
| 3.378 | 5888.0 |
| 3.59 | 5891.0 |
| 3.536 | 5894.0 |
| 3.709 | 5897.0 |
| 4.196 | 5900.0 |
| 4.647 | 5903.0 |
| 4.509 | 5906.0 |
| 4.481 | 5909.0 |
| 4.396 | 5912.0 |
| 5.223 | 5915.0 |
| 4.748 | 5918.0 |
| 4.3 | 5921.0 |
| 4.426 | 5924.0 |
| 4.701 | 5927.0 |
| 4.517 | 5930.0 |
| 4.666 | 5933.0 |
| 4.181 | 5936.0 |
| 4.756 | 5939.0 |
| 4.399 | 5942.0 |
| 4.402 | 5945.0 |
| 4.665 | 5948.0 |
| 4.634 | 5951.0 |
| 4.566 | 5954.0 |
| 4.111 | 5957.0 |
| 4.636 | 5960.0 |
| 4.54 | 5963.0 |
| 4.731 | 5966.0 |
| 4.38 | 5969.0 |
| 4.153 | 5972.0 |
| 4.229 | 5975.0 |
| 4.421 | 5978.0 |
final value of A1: 0.2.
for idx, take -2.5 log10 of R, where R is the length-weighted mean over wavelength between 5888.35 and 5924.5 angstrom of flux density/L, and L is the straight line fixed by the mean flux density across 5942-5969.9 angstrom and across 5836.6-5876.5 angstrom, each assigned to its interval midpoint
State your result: 0.07 mag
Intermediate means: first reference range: 4.6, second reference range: 4.51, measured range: 4.28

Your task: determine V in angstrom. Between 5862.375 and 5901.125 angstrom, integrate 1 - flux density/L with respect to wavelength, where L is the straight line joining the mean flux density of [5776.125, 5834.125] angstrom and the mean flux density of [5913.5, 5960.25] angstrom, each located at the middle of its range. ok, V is 4.0 angstrom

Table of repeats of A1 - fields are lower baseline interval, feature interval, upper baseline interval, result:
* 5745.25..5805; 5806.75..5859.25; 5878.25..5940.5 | -2.5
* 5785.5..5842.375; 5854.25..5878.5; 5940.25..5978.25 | 0.7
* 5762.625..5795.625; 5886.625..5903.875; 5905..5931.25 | 2.9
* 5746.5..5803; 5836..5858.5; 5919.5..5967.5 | -0.8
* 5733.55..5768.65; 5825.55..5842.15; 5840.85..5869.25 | -1.4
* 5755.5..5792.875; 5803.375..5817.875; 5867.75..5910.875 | -0.4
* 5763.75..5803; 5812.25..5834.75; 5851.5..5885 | -1.1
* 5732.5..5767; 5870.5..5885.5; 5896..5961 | 0.8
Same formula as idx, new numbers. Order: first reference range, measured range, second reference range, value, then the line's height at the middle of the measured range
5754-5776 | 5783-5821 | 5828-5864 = 0.03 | 4.7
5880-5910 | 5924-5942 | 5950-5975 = -0.07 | 4.27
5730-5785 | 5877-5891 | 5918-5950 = 0.15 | 4.55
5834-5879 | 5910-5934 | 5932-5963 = -0.02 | 4.53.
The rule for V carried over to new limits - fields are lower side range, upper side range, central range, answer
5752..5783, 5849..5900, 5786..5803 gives -0.29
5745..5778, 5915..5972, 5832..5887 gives 0.26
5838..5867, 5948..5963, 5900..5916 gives -0.16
